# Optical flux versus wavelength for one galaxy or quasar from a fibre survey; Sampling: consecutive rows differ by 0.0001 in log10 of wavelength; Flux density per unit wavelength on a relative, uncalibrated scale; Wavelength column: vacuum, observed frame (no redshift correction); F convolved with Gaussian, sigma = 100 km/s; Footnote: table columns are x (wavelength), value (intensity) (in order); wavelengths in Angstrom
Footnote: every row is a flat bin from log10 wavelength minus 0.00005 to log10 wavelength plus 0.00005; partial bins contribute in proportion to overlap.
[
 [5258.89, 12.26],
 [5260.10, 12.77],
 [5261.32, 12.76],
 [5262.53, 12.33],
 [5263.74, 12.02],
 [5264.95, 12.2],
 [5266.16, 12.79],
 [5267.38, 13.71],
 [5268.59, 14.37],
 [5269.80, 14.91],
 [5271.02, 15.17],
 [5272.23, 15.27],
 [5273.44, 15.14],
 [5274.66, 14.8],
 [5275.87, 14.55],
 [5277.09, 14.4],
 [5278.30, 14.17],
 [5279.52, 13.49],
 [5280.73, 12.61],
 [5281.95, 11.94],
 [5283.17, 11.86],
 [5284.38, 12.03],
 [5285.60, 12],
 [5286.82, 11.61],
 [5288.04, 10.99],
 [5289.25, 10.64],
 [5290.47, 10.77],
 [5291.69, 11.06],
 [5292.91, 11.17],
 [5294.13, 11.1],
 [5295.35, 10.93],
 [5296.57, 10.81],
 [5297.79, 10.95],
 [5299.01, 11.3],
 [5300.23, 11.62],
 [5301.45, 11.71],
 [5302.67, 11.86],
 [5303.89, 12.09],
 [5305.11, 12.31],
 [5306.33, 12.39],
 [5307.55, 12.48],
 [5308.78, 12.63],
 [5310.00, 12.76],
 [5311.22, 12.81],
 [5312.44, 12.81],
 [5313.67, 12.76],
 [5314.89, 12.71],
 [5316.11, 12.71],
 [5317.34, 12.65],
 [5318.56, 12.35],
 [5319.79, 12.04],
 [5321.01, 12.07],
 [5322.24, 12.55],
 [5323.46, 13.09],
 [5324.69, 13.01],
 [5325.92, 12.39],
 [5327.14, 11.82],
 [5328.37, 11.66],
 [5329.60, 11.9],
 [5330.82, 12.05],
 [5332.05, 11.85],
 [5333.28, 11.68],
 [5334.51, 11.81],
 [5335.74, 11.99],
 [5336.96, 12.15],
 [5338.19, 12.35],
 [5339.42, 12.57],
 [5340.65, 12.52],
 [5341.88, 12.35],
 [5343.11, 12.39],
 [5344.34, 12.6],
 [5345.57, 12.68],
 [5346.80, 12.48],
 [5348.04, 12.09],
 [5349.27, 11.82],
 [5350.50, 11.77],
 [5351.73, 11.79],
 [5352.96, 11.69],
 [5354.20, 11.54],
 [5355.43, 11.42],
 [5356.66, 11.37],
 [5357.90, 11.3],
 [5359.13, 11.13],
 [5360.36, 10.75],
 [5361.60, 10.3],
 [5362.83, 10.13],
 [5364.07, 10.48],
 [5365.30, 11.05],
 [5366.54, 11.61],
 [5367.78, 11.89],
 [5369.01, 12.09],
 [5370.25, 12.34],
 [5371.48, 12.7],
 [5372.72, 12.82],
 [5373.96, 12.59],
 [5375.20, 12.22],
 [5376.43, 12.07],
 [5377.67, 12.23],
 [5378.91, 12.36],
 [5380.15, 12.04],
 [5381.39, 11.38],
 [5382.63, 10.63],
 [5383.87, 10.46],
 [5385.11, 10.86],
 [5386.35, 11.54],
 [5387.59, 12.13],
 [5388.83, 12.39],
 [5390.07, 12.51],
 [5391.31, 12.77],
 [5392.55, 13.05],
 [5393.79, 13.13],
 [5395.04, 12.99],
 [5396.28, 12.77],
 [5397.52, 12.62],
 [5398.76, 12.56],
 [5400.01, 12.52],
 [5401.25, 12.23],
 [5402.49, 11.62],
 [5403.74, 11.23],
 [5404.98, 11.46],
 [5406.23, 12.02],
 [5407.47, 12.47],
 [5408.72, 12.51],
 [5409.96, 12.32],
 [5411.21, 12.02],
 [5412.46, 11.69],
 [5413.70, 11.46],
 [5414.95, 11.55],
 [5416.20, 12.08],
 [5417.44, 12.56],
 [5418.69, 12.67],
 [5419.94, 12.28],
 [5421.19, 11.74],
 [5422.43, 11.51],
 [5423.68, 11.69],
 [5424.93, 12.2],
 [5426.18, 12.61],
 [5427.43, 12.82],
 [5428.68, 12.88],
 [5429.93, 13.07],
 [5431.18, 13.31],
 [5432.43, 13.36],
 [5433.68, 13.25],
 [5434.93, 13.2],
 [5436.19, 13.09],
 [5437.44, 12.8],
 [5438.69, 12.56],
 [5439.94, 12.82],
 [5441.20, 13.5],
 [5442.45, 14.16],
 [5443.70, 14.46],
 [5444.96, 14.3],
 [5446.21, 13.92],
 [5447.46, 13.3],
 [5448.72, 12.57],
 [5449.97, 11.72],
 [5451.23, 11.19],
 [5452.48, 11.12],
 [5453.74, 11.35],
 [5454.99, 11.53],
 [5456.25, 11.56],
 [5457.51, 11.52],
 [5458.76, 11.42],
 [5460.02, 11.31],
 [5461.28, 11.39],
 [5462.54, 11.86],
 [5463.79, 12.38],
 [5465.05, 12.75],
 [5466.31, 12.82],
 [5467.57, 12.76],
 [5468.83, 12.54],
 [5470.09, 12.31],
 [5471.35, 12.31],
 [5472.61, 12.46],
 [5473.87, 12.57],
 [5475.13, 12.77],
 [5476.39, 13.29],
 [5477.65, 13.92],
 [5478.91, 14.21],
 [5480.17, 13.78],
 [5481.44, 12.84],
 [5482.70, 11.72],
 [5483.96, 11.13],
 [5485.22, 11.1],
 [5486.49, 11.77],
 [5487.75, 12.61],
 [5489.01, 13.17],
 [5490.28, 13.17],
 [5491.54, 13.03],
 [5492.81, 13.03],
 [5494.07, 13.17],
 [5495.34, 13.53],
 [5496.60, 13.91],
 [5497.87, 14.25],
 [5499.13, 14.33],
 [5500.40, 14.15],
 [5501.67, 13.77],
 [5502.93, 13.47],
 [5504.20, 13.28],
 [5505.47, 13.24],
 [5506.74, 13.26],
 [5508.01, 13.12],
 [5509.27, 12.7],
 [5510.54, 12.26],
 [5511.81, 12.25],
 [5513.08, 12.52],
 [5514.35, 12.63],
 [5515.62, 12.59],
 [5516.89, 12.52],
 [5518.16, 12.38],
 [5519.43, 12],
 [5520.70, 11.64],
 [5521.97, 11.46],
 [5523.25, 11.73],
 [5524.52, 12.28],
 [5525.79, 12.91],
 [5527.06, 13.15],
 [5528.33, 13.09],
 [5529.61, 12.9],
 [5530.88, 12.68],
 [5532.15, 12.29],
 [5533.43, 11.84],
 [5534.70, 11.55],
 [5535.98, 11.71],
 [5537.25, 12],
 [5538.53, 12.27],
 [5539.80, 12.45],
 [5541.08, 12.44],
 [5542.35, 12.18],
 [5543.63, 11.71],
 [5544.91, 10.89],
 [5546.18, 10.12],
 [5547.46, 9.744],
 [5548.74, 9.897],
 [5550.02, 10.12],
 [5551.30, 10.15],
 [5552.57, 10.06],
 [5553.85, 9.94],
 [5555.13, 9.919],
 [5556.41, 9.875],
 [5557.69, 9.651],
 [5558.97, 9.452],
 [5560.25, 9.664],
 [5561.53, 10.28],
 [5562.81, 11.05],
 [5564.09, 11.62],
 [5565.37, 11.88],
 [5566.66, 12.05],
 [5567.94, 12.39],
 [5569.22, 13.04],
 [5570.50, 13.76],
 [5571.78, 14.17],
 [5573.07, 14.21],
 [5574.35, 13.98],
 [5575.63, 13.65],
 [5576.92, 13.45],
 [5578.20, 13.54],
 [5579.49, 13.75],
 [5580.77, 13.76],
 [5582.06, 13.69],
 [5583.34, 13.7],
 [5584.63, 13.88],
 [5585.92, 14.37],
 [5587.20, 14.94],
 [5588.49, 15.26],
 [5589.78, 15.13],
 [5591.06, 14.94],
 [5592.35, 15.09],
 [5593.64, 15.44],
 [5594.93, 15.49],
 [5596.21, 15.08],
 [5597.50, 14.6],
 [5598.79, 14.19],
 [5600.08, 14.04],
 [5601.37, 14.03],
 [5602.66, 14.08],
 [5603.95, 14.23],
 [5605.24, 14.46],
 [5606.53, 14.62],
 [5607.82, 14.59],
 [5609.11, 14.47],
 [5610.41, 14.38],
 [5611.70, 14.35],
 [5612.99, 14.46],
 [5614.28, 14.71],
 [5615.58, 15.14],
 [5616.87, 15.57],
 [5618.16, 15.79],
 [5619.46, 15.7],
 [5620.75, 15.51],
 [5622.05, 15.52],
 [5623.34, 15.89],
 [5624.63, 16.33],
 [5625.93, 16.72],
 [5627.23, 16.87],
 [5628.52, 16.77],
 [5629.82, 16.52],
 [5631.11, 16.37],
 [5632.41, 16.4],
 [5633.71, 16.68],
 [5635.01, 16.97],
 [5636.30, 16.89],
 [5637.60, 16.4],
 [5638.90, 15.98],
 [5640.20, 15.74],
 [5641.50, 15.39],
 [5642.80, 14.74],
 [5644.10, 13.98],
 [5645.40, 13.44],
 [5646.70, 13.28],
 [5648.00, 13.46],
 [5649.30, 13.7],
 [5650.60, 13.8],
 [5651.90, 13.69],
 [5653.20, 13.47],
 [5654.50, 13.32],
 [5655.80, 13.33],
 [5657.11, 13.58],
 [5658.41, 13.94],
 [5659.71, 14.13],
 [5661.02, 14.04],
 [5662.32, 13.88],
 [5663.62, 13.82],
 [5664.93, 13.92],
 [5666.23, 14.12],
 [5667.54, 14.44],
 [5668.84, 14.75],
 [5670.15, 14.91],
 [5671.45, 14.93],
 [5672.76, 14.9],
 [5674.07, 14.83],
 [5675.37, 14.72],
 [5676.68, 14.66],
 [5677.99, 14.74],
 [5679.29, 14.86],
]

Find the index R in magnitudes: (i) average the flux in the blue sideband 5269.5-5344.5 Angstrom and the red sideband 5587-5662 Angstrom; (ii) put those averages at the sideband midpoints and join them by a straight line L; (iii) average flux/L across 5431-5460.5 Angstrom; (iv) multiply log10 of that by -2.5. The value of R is 0.07 mag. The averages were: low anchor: 12.4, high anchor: 15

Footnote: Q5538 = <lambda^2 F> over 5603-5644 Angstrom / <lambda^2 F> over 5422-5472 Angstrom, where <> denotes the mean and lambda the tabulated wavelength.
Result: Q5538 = 1.33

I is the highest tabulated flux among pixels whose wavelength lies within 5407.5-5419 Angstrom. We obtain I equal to 12.67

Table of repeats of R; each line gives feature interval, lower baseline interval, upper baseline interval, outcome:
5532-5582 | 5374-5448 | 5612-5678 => 0.19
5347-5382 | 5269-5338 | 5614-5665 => 0.11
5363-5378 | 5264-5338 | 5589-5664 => 0.09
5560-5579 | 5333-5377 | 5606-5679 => 0.12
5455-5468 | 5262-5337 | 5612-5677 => 0.14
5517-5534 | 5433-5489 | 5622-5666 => 0.09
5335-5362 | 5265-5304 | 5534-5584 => 0.04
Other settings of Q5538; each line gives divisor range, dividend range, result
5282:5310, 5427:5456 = 1.17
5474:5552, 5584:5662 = 1.25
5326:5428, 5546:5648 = 1.26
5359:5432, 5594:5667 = 1.35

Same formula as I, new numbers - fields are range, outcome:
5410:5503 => 14.46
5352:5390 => 12.82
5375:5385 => 12.36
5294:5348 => 13.09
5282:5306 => 12.31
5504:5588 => 14.94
